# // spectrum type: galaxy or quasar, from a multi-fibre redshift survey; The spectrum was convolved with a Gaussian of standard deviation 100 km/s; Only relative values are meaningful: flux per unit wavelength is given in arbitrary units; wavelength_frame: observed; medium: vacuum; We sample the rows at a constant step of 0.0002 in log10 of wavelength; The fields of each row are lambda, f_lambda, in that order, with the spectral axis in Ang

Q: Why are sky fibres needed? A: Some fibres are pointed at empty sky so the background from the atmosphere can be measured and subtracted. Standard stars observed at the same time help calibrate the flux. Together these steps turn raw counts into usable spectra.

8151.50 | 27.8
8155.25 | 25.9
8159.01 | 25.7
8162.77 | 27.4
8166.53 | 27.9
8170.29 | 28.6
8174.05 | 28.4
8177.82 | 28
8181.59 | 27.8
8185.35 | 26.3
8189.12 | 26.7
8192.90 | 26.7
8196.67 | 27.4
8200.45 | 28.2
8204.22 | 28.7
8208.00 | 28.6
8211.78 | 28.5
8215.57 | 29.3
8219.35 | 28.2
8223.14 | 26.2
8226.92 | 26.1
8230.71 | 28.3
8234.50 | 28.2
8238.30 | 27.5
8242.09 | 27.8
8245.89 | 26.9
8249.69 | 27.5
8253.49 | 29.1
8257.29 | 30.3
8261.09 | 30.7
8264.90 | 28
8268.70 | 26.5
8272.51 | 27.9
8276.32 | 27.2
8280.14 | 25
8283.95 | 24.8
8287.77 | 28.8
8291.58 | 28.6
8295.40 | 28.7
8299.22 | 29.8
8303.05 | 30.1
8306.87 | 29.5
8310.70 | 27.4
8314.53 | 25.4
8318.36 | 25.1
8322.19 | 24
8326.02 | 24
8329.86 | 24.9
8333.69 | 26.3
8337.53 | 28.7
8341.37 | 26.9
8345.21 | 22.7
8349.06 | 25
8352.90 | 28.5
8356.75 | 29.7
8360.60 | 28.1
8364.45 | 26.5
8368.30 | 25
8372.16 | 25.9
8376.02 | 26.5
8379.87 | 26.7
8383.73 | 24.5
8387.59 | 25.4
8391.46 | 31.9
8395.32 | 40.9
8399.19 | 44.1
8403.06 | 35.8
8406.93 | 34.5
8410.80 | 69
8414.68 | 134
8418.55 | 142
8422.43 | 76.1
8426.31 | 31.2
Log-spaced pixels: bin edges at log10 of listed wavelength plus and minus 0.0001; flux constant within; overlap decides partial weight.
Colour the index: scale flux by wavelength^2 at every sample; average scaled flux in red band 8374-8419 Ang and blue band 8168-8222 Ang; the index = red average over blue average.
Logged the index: 1.88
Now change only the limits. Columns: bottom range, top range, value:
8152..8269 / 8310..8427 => 1.44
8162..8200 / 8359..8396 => 1.06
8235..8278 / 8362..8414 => 1.32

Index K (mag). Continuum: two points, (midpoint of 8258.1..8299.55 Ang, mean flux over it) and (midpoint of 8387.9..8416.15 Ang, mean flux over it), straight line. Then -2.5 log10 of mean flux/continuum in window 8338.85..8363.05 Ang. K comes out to 0.50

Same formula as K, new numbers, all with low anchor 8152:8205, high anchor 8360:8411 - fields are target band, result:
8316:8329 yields 0.247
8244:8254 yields 0.052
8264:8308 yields 0.074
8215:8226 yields 0.029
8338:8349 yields 0.225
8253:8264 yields -0.027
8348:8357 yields 0.138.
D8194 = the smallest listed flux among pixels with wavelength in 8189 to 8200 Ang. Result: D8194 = 26.7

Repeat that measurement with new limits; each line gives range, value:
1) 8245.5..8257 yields 26.9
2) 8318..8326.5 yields 24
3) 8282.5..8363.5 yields 22.7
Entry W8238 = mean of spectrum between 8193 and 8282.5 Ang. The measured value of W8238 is 27.9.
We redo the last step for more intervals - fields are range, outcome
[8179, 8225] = 27.7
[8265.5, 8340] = 27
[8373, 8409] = 32.2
